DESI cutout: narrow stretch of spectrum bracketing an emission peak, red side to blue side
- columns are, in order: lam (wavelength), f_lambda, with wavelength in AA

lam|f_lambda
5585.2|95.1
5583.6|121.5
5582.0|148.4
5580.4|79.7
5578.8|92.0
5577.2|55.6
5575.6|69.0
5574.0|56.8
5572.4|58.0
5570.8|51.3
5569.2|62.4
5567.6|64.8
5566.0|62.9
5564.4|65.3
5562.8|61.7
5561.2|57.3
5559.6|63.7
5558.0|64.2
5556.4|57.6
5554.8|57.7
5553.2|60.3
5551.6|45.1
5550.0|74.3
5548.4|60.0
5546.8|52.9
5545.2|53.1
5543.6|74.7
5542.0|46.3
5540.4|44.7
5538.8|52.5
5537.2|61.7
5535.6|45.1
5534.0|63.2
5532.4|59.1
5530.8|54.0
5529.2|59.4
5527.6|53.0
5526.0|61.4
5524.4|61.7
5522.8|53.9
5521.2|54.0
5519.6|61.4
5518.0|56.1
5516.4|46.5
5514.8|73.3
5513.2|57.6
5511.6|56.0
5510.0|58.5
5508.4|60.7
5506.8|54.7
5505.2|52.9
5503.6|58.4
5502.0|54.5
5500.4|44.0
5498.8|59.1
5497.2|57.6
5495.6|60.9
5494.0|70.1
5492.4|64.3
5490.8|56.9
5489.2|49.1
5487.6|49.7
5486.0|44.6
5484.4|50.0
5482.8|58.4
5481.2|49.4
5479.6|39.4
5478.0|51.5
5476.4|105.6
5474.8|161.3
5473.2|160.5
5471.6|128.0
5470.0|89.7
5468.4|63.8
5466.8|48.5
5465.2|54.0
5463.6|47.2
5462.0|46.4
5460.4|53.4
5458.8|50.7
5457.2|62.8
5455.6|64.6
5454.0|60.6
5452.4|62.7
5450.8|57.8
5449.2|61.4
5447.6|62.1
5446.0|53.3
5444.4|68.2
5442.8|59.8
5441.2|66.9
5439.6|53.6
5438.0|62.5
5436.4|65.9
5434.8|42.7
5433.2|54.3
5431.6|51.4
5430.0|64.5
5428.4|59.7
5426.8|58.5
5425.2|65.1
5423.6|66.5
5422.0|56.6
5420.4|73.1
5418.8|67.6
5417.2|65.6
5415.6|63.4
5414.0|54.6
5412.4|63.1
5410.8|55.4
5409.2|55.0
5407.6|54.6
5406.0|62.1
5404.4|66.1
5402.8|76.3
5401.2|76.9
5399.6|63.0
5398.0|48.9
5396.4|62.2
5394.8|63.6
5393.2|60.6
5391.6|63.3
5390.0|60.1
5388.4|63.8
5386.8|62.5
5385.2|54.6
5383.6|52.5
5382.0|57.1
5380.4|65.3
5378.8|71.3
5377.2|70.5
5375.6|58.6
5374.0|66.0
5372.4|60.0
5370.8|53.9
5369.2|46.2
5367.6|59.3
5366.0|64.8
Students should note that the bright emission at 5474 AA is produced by H-beta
